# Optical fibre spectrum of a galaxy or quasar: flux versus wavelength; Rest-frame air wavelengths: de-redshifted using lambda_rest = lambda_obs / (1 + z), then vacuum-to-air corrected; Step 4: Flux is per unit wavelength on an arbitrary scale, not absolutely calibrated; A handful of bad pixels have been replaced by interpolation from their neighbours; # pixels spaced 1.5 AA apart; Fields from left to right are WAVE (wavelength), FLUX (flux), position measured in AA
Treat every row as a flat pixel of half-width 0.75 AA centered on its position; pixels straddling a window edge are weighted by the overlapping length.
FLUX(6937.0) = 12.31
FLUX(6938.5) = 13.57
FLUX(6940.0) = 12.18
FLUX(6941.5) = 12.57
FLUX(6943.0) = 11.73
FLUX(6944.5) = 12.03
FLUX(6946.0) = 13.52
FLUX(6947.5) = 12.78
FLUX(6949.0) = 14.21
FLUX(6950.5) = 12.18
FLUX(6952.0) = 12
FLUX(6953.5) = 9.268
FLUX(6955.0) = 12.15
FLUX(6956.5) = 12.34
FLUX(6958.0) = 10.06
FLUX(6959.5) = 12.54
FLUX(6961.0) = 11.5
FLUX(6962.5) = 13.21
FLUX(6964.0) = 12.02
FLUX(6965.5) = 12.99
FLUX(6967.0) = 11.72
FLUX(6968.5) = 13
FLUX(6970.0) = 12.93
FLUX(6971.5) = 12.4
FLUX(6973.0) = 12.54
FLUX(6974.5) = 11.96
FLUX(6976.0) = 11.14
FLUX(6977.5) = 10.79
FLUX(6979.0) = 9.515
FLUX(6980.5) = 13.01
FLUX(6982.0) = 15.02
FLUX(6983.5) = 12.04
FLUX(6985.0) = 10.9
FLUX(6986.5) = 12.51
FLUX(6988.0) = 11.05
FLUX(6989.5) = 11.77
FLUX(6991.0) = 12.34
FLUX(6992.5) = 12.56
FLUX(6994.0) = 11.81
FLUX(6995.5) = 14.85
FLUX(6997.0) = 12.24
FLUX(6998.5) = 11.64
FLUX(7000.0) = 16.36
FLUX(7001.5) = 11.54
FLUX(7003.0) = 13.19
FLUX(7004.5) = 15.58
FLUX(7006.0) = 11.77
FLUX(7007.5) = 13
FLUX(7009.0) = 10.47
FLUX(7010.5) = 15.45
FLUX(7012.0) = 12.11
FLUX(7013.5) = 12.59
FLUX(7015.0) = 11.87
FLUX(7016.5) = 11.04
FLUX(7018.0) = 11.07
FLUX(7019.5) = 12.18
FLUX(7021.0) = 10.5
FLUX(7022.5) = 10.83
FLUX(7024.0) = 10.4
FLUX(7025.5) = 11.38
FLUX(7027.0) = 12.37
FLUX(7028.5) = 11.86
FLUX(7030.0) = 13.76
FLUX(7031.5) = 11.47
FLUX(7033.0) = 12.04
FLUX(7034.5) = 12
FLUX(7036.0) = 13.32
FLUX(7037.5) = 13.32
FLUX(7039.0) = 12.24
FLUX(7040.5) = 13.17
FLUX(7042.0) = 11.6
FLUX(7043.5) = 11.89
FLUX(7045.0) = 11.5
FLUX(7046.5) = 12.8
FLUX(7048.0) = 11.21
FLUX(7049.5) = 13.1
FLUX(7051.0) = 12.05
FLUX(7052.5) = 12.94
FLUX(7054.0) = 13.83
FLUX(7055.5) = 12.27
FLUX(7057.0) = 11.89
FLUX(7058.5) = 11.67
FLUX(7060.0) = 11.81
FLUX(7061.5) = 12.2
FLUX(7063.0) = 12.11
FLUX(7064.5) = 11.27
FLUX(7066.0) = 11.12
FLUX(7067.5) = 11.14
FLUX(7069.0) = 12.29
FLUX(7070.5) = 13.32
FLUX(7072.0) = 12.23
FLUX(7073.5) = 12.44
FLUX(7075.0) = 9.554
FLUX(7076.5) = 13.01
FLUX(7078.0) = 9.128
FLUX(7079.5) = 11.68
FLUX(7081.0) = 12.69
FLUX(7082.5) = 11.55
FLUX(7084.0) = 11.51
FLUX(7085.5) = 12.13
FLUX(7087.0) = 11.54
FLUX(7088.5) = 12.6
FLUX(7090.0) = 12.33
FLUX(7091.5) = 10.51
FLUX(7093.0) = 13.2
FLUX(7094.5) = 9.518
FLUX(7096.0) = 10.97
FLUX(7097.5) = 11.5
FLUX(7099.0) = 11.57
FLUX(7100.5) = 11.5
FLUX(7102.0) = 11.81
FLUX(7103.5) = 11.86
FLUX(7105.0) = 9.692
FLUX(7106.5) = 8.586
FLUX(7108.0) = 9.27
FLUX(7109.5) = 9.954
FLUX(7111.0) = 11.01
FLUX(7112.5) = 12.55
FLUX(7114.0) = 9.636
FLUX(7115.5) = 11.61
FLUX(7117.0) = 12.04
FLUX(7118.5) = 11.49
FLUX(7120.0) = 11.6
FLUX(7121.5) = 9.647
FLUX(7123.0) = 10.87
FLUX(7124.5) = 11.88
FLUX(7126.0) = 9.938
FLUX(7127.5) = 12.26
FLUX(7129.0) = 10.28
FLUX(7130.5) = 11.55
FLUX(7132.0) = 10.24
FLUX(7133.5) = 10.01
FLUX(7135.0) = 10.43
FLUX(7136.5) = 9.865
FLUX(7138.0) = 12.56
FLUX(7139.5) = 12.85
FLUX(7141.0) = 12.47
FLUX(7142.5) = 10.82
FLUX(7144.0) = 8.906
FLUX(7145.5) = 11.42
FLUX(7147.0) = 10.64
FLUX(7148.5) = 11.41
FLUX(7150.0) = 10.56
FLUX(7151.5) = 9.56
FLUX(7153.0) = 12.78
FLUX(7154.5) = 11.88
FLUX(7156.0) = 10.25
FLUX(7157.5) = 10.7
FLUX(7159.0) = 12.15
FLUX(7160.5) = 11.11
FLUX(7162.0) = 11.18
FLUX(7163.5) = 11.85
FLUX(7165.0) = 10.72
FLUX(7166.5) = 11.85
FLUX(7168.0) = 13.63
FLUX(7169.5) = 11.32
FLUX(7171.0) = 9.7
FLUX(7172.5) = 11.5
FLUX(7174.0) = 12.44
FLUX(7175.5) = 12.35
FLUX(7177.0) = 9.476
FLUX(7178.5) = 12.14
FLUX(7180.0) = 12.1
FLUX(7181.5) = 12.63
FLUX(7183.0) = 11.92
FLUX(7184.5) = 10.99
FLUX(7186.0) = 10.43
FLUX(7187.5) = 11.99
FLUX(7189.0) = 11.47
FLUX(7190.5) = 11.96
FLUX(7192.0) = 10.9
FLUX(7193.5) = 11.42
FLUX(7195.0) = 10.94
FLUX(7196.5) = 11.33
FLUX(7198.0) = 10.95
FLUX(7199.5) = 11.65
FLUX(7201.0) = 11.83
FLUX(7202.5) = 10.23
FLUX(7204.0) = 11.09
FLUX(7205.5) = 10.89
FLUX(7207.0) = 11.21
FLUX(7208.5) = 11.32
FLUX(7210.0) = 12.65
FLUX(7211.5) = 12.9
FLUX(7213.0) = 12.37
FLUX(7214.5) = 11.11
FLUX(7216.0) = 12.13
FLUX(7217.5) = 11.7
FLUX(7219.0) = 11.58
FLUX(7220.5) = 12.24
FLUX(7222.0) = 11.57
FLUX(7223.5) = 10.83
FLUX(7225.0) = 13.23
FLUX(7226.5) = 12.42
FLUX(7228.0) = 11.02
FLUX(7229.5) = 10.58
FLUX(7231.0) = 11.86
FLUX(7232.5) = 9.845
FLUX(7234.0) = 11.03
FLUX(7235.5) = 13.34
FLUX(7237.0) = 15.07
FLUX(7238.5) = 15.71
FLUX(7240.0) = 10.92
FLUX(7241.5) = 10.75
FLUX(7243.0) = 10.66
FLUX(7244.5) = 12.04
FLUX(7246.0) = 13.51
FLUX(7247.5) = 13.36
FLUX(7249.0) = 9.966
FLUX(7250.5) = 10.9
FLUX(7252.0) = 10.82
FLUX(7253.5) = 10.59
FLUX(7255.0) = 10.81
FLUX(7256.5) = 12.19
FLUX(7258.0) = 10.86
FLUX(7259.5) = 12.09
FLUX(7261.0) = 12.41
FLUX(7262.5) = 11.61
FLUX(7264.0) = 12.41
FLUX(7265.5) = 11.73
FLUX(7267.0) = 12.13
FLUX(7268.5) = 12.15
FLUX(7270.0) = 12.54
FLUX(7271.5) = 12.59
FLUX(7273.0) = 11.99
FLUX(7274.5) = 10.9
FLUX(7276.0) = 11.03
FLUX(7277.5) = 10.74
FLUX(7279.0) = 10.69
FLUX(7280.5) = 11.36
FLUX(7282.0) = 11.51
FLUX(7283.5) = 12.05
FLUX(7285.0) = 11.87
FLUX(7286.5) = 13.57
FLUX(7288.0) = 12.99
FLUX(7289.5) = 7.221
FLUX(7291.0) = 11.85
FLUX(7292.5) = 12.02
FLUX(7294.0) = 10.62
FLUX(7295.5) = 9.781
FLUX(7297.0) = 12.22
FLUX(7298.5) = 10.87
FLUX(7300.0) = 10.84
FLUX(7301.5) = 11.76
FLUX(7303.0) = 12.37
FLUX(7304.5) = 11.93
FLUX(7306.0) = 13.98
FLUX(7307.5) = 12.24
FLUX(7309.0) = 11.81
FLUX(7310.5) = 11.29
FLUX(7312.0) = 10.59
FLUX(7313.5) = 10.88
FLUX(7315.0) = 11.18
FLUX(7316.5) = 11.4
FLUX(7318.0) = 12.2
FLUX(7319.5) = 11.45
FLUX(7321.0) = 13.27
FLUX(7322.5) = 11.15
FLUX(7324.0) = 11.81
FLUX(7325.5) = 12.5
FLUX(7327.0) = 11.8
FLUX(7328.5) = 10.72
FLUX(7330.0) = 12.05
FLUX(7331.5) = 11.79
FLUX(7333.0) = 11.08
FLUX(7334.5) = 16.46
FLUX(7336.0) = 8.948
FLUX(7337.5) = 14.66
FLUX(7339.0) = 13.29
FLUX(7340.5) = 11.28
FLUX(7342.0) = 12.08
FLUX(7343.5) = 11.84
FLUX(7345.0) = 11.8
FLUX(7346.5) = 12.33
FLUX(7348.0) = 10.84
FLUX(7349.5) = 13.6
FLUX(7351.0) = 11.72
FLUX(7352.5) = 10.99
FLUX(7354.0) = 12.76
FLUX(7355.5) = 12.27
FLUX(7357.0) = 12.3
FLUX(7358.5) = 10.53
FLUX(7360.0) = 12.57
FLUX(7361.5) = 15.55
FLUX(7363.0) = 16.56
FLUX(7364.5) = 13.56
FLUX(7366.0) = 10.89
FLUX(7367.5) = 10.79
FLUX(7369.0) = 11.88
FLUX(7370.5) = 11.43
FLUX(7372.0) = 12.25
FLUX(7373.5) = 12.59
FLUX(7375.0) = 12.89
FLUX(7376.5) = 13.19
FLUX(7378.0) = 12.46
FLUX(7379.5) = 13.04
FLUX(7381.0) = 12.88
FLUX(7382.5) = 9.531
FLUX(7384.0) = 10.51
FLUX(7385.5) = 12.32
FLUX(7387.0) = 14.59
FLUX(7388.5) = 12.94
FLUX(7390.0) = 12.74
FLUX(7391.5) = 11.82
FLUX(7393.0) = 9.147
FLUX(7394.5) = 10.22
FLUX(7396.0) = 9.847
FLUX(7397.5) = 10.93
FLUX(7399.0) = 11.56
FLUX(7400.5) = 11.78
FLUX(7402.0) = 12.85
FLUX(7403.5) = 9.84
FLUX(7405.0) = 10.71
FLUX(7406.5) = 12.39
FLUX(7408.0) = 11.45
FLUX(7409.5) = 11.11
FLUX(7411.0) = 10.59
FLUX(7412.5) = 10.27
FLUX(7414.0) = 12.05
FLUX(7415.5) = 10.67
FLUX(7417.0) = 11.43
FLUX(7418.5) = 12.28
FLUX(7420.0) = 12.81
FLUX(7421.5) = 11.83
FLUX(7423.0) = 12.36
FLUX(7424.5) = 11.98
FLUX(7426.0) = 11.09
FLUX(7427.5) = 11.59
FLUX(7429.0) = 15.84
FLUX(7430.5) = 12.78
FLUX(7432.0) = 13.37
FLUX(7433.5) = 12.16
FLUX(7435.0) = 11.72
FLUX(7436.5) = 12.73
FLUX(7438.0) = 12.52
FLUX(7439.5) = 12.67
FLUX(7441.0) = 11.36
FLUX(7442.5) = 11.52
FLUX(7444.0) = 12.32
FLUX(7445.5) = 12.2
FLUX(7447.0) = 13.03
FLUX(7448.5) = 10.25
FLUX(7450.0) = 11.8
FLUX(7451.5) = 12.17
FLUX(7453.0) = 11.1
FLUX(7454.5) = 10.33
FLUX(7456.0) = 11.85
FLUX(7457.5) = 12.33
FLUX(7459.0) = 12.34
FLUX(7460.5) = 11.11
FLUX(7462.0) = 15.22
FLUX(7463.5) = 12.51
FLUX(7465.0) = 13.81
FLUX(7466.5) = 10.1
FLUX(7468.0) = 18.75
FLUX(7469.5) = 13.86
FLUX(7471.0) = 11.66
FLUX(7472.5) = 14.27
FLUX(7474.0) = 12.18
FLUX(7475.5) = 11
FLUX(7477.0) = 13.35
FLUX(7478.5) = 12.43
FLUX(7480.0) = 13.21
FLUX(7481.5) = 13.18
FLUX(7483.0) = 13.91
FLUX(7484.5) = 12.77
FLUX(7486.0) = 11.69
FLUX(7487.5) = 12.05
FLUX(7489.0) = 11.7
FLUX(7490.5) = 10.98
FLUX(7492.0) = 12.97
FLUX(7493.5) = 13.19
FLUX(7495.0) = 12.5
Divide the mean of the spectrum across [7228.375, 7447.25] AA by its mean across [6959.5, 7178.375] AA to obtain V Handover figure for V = 1.0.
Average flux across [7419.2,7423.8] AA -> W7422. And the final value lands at 12.3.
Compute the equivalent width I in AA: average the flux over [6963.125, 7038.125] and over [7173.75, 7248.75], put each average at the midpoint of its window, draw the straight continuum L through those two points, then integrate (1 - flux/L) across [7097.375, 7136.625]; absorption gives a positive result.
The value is 3.7 AA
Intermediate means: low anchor 12.3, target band 10.8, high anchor 11.7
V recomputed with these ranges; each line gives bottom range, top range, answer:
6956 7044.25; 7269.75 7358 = 0.96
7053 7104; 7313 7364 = 1.04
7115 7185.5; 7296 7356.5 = 1.06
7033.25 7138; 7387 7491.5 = 1.05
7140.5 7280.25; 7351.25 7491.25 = 1.05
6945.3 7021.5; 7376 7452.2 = 0.96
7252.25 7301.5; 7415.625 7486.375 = 1.08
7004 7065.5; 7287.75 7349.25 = 0.96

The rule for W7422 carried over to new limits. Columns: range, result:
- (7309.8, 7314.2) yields 10.9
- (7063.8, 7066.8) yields 11.2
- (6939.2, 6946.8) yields 12.4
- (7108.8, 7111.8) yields 10.5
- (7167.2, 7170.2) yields 12.5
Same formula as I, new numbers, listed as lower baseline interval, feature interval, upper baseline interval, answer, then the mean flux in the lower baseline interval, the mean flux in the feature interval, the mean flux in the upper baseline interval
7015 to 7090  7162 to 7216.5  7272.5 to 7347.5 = 1.3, 11.9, 11.5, 11.7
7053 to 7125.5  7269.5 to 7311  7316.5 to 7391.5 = 1.7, 11.4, 11.6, 12.3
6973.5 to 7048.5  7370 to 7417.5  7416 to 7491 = 3.0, 12.2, 11.6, 12.4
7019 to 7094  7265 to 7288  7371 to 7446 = 0.2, 12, 11.8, 11.9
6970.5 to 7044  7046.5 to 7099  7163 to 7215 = 0.7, 12.3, 11.8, 11.5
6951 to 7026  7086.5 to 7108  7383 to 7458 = 1.6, 12.1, 11.2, 11.8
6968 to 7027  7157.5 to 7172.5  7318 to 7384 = 1.0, 12.2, 11.5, 12.2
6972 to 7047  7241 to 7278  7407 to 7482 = 1.9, 12.2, 11.6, 12.3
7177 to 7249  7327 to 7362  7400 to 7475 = -0.6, 11.7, 12.2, 12.2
